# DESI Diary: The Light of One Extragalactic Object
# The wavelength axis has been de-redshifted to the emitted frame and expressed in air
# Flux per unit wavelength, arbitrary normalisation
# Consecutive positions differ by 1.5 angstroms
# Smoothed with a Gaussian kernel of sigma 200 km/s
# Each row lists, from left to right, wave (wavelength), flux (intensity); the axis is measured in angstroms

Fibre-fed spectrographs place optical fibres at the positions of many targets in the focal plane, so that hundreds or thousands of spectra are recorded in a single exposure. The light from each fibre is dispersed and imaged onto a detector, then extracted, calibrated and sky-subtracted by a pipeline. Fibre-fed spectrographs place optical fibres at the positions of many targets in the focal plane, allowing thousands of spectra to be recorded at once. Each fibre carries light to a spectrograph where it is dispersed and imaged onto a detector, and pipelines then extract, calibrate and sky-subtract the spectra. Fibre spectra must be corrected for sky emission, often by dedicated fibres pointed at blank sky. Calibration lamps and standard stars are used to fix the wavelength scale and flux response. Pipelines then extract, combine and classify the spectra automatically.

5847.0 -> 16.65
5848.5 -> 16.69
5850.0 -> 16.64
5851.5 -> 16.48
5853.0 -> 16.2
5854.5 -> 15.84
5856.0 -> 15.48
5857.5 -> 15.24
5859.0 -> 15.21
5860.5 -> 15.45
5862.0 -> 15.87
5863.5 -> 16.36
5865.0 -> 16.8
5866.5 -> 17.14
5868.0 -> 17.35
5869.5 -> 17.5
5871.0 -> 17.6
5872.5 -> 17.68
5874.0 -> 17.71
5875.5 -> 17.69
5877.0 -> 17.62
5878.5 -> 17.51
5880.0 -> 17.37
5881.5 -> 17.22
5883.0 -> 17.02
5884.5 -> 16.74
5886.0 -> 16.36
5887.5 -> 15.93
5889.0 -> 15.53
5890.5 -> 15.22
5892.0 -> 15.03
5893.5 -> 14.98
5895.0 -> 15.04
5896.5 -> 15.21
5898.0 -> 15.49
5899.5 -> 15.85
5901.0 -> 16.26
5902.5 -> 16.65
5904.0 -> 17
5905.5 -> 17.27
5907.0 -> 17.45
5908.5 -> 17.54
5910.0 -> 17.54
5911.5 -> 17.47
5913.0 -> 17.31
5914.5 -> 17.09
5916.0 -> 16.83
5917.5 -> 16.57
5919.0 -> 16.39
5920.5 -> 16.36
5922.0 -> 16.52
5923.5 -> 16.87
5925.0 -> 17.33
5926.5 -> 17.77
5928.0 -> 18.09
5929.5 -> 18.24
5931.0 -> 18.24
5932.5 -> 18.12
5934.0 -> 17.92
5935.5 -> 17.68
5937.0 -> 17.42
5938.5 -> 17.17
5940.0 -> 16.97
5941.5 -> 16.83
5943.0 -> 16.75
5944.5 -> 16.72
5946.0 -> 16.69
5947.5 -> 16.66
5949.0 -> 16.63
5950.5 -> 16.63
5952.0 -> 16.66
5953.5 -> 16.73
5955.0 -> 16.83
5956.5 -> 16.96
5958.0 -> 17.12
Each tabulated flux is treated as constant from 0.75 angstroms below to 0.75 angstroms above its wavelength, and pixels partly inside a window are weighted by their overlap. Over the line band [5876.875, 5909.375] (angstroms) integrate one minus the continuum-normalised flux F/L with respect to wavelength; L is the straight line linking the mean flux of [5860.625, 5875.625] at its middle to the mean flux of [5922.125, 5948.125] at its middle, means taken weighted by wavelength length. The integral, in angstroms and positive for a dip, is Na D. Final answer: 1.6 angstroms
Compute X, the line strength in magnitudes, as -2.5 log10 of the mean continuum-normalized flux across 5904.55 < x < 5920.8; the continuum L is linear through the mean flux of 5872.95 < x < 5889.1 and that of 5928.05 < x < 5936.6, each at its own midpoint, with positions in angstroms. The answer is 0.03 mag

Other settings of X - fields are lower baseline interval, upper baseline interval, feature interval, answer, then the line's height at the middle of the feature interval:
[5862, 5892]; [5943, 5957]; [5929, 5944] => -0.05 mag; 16.8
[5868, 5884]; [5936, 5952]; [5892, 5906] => 0.09 mag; 17.3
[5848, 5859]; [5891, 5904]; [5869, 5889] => -0.09 mag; 15.8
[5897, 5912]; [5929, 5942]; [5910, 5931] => 0.00 mag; 17.2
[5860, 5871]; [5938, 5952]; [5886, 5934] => 0.00 mag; 16.8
